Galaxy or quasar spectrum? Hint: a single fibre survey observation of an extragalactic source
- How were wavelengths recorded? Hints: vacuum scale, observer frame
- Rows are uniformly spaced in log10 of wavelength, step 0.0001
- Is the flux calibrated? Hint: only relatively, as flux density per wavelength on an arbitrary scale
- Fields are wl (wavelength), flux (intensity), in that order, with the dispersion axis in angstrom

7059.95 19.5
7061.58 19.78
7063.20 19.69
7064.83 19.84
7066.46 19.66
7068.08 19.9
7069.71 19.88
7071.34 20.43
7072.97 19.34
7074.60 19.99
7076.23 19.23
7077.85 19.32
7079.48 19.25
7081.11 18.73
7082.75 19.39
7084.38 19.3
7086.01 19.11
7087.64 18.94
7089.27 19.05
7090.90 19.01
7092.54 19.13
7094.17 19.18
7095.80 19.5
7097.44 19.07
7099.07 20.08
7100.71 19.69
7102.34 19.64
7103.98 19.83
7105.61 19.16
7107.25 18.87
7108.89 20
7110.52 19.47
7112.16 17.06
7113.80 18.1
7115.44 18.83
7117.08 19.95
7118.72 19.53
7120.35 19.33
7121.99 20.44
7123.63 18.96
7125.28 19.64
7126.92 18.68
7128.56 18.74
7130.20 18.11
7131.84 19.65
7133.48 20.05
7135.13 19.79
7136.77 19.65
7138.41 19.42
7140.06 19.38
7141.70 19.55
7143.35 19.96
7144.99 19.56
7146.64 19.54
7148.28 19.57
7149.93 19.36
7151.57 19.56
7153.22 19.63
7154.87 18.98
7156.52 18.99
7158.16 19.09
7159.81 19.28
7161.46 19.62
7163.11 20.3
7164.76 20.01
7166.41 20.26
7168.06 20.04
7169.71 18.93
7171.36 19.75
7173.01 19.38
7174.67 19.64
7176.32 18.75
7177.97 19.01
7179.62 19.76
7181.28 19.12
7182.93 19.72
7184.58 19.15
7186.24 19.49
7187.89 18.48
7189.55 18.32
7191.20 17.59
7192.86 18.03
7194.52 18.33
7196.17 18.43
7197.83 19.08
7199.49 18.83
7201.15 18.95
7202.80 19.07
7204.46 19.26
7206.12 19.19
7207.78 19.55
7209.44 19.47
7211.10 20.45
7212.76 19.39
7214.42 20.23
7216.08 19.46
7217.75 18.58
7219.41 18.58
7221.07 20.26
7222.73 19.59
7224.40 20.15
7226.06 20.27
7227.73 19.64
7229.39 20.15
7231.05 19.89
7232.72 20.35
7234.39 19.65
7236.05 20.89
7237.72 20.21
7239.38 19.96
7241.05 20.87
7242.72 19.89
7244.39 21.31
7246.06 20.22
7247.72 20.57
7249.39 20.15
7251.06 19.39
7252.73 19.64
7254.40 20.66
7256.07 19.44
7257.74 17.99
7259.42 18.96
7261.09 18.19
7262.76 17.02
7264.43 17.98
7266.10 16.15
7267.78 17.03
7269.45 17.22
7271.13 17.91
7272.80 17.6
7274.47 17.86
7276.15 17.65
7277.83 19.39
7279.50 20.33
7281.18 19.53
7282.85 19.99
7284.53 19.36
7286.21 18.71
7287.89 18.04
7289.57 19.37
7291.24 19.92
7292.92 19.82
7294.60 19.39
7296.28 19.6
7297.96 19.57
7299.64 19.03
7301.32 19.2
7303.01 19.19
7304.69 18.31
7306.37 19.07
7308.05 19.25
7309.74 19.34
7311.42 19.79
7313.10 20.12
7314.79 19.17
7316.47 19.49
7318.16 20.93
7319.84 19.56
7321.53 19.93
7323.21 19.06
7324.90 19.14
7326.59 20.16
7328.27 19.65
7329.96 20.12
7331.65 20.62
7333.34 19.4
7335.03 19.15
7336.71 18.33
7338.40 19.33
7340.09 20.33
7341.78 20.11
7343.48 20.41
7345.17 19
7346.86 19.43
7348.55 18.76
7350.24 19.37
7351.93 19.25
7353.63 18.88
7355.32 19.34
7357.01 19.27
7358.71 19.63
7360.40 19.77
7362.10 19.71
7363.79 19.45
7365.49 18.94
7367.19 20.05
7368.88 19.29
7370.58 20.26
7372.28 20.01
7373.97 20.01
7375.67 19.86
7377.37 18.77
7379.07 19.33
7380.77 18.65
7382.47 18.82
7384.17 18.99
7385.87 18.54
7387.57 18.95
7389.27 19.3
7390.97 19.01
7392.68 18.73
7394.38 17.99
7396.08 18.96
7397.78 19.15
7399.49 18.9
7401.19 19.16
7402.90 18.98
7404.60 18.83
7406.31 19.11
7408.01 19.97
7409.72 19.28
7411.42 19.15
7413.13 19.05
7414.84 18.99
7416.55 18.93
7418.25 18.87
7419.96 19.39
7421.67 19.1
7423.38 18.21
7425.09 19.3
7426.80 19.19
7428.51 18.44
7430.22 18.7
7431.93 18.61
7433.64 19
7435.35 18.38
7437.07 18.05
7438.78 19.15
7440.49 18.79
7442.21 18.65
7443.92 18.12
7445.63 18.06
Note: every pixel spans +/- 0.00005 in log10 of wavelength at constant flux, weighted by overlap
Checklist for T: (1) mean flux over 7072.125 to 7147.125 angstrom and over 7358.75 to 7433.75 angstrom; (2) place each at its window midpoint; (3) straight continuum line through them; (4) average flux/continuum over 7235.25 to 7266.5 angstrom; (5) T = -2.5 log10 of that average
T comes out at -0.02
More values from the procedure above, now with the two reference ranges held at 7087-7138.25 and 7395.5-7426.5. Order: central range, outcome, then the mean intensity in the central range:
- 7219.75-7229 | -0.04 mag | 19.9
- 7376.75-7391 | 0.01 mag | 18.9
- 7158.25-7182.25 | -0.02 mag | 19.5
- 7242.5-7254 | -0.06 mag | 20.2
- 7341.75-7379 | -0.02 mag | 19.5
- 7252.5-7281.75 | 0.05 mag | 18.3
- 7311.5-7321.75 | -0.04 mag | 19.9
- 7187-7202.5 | 0.04 mag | 18.5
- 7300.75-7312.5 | 0.00 mag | 19.2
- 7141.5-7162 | -0.01 mag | 19.4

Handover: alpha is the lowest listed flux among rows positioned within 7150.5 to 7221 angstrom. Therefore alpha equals 17.59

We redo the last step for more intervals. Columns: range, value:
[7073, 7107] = 18.73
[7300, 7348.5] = 18.31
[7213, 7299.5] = 16.15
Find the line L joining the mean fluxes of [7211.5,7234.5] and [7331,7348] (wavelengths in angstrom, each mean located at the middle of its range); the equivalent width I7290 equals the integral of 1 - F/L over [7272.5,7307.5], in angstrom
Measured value 1.0 angstrom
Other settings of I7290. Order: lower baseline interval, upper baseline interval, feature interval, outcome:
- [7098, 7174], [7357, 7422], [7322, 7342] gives -0.37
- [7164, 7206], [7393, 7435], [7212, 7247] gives -1.67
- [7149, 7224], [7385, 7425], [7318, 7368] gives -1.27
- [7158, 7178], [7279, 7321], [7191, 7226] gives 0.56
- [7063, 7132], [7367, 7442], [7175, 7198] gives 0.50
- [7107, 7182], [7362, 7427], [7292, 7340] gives -0.70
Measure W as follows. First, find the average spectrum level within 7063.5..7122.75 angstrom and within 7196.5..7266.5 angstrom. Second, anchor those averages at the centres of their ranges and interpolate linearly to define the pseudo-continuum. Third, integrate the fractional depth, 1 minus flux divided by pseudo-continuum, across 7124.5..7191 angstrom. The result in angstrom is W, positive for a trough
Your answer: 0.2 angstrom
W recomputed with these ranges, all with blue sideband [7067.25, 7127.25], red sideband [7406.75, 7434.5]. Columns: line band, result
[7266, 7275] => 0.8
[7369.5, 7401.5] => -0.1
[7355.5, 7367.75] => -0.3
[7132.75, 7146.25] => -0.3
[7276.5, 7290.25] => -0.1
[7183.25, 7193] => 0.3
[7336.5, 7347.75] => -0.3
